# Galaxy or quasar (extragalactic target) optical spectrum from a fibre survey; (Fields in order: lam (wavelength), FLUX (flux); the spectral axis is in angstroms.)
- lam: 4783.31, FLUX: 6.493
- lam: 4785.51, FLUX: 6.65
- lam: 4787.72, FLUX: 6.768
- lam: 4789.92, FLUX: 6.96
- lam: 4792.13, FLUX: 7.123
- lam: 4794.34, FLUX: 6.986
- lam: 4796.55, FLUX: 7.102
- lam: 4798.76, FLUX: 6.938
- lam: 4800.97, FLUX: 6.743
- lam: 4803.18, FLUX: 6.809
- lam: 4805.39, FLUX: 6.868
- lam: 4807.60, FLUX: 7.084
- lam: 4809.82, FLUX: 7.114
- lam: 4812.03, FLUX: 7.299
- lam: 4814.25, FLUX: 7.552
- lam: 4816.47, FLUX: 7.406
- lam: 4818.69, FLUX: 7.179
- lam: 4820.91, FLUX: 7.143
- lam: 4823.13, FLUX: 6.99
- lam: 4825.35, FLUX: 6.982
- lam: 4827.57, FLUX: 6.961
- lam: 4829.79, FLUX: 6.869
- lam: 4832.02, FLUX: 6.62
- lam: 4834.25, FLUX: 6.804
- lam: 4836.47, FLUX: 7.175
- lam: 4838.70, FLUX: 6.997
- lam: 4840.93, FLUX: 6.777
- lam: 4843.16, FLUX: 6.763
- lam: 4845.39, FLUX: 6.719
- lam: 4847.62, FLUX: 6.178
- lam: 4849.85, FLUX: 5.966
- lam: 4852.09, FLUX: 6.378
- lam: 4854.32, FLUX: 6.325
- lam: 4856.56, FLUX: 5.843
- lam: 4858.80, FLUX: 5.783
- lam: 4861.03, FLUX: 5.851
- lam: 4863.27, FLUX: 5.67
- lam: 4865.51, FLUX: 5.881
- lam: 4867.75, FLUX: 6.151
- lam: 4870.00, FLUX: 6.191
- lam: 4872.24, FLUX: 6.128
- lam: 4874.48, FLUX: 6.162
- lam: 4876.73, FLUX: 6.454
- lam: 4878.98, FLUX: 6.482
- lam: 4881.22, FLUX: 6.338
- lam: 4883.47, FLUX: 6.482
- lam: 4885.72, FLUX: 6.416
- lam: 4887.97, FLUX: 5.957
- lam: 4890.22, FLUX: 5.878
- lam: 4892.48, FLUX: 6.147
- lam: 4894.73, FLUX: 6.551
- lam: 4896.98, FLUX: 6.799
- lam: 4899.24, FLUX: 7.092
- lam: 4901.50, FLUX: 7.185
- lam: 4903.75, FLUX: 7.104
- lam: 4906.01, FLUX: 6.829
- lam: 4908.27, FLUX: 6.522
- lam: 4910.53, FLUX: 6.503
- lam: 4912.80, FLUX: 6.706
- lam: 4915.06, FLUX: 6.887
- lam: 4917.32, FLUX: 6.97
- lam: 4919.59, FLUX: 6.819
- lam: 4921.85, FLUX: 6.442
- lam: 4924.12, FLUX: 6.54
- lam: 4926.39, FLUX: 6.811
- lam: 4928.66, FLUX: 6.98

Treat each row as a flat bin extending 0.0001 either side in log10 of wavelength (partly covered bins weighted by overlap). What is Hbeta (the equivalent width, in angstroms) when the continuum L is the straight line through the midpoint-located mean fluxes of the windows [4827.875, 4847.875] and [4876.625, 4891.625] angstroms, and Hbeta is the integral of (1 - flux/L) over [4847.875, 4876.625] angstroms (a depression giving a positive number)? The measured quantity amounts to 2.1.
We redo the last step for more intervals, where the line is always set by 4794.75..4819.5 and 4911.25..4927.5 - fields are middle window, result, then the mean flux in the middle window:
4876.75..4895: 1.5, 6.28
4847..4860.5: 1.7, 6.07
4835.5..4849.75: 0.6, 6.71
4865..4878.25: 1.4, 6.18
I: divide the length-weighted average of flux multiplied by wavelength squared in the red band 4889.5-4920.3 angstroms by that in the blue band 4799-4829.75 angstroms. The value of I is 0.99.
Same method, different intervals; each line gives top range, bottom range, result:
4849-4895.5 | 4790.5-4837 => 0.89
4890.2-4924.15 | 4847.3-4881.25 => 1.12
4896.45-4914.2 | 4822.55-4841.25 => 1.02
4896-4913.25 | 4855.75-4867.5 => 1.19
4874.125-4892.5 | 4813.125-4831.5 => 0.90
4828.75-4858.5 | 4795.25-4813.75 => 0.95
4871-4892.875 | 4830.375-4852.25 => 0.95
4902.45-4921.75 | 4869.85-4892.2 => 1.10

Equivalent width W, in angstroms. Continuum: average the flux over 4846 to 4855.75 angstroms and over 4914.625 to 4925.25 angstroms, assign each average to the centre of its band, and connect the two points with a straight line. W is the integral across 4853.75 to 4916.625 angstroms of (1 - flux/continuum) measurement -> 1.00 angstroms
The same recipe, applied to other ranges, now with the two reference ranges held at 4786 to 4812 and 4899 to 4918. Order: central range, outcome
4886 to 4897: 1.0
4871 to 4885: 1.1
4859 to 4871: 1.7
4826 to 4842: 0.1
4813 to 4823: -0.5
